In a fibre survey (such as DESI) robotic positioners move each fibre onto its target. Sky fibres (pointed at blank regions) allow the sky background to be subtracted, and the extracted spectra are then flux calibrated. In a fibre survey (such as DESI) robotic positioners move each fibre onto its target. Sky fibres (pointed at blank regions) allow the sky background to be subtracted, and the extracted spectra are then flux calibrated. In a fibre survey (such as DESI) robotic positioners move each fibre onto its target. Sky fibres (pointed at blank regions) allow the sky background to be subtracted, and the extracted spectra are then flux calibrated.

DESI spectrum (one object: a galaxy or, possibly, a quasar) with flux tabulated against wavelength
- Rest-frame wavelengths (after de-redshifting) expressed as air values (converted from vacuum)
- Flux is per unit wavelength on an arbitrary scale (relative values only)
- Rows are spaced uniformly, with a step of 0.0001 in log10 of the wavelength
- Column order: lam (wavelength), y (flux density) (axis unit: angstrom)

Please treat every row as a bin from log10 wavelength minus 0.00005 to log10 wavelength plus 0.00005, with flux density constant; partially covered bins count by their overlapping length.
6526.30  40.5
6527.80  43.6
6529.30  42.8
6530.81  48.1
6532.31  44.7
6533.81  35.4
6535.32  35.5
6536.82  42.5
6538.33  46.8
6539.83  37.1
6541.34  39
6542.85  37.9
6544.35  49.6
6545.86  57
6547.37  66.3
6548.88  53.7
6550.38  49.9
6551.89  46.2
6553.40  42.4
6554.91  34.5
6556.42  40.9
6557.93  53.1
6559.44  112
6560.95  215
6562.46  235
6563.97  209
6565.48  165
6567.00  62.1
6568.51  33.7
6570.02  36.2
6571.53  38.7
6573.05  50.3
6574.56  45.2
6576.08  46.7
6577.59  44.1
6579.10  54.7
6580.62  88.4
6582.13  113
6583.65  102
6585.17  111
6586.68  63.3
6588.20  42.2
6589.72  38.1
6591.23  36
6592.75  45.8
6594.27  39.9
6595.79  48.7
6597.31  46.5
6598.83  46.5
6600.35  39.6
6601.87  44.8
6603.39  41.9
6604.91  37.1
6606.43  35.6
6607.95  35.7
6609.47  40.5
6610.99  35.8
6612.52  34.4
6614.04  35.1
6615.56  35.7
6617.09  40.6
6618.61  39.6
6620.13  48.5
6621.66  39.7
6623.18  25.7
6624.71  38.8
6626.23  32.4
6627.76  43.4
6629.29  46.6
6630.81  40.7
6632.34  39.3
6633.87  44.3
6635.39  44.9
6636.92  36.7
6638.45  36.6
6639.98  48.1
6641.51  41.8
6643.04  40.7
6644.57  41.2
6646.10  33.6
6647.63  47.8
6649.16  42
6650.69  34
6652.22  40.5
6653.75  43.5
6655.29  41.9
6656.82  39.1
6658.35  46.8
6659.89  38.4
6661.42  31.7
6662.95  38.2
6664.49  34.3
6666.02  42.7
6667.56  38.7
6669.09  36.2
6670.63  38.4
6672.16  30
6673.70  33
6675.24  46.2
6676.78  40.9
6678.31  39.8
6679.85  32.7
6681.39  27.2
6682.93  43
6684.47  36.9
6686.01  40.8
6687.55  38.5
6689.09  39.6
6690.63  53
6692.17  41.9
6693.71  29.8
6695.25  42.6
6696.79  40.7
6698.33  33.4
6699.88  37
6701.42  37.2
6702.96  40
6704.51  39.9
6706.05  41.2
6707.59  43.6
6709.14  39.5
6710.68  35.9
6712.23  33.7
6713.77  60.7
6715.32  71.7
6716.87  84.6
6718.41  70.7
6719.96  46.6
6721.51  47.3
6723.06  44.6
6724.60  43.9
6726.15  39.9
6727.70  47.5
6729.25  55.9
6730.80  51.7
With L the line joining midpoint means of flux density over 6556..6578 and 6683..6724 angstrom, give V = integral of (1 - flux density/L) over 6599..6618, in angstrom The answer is 9.8 angstrom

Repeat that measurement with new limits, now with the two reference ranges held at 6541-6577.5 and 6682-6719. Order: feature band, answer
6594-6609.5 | 5.8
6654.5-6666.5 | 3.2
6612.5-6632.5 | 7.4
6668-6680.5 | 3.3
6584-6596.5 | 2.6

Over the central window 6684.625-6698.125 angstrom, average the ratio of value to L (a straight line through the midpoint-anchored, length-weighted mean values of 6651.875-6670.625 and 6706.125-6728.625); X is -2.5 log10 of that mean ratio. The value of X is 0.12 mag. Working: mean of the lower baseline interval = 39.3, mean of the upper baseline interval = 50.5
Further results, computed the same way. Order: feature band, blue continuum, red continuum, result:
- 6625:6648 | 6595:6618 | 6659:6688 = -0.06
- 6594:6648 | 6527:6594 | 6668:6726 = 0.36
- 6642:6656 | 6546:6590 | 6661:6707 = 0.24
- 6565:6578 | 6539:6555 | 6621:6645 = -0.23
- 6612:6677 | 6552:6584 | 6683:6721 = 0.49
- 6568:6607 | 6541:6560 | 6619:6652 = -0.13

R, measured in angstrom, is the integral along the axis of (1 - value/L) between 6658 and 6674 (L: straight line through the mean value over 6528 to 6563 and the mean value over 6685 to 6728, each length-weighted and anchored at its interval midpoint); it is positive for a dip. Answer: 4.0 angstrom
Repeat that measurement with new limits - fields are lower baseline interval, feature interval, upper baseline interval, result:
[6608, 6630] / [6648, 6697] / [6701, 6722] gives 6.46 angstrom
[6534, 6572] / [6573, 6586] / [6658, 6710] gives -1.59 angstrom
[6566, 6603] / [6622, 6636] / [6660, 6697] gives 2.28 angstrom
